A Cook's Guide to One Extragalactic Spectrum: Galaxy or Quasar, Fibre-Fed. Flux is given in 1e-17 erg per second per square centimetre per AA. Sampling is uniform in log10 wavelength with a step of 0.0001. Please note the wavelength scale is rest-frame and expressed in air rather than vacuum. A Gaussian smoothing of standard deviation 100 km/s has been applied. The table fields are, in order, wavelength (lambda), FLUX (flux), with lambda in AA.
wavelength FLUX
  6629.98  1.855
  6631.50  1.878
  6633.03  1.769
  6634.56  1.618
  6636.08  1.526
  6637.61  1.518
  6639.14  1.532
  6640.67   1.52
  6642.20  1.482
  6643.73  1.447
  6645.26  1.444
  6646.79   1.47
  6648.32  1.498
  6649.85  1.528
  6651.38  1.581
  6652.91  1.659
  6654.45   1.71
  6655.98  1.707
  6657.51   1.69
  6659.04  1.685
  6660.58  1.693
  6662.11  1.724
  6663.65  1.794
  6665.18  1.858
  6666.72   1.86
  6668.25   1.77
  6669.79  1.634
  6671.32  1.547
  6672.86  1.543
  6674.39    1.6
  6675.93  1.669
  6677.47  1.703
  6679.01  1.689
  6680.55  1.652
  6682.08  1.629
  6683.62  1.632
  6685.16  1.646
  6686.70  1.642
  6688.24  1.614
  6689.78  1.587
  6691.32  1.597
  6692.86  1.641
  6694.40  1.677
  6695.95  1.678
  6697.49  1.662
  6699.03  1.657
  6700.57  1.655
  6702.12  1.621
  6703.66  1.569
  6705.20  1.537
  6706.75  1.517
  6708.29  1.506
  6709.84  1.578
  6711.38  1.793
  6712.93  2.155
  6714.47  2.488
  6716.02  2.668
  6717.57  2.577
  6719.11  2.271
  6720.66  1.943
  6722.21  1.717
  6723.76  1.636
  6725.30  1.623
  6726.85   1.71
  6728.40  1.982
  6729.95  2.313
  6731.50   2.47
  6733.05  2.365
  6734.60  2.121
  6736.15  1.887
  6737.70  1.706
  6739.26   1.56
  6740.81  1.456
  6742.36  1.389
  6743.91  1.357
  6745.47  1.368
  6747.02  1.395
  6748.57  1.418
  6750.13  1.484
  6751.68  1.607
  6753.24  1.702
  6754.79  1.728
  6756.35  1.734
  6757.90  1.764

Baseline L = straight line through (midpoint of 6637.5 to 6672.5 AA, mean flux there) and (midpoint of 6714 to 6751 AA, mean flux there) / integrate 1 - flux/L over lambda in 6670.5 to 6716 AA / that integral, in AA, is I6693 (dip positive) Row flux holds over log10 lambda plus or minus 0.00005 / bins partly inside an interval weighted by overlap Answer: 1.5 AA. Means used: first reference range 1.62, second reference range 1.86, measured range 1.69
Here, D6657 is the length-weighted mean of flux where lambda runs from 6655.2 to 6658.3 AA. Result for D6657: 1.7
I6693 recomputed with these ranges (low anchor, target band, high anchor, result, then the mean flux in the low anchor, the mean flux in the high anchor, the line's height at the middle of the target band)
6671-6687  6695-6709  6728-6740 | 1.59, 1.63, 2.05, 1.81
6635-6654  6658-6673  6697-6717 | -0.92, 1.52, 1.81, 1.62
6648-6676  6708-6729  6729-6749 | -2.99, 1.67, 1.76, 1.74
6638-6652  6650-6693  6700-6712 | -3.58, 1.5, 1.59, 1.54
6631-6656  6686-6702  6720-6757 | 0.19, 1.57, 1.74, 1.66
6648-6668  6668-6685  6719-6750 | 0.75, 1.7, 1.77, 1.71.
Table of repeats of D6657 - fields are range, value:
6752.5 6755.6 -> 1.72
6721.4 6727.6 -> 1.67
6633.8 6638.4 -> 1.56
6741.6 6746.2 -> 1.37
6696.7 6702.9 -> 1.65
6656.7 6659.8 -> 1.69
